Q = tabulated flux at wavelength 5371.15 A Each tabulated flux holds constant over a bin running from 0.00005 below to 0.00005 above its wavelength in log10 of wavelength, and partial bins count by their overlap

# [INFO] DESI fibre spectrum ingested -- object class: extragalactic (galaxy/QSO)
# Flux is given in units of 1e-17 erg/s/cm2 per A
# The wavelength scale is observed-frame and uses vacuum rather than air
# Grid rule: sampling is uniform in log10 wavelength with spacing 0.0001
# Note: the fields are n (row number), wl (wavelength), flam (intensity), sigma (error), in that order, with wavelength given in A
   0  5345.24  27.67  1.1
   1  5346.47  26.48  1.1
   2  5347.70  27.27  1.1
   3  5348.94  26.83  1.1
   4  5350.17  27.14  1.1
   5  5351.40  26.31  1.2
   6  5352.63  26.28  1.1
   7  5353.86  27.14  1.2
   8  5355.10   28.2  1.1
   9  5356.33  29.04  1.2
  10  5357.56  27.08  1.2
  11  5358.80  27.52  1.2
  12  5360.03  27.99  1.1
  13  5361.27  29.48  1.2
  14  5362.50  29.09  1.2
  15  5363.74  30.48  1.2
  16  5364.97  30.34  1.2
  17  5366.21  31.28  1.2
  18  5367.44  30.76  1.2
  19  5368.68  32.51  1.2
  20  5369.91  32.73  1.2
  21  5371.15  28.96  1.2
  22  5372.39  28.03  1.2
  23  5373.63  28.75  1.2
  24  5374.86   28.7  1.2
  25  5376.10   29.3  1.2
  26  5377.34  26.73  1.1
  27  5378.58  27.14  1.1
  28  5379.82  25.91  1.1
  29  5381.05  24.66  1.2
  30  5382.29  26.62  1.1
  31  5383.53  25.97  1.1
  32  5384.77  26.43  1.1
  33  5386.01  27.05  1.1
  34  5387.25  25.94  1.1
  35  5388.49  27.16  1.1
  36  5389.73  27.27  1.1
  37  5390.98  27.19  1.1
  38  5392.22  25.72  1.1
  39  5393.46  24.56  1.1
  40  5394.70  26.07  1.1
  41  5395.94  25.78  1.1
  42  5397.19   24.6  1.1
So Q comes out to 28.96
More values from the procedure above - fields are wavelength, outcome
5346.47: 26.48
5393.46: 24.56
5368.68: 32.51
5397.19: 24.6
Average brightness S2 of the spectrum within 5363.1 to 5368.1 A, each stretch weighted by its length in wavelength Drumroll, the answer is 30.7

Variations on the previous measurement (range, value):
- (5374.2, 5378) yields 28.2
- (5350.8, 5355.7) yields 27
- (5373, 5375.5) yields 28.8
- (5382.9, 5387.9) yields 26.4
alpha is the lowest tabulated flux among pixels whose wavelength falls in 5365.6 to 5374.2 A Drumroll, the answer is 28.03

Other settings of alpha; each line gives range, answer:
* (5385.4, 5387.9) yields 25.94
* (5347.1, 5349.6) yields 26.83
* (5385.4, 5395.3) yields 24.56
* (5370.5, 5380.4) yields 25.91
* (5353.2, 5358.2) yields 27.08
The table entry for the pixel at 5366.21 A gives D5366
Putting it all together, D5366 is 31.28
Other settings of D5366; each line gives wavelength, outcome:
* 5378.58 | 27.14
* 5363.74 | 30.48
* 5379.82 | 25.91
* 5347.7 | 27.27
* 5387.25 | 25.94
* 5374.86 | 28.7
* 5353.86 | 27.14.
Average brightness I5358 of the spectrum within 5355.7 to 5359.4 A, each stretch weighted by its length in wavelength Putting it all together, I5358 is 27.9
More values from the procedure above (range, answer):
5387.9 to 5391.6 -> 27.2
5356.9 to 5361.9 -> 28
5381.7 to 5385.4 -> 26.3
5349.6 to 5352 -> 26.7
